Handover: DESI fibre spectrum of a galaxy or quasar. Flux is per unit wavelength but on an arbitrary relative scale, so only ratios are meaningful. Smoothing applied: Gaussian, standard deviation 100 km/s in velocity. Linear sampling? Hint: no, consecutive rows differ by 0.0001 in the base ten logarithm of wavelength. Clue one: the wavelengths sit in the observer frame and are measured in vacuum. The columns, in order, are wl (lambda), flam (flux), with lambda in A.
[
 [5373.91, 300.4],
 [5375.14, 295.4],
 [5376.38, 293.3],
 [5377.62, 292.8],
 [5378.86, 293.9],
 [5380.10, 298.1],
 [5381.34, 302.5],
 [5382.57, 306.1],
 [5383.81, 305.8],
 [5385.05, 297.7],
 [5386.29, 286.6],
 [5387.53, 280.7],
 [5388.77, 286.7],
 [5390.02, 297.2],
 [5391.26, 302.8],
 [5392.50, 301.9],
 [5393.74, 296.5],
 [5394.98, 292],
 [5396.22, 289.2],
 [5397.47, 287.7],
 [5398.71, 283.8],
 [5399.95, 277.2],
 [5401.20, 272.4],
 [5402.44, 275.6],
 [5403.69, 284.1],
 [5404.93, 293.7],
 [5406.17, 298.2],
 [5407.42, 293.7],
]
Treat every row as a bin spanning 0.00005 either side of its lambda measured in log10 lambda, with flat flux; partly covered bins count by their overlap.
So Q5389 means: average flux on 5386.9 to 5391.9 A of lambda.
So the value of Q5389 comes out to 292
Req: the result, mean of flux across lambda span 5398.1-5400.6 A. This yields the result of 280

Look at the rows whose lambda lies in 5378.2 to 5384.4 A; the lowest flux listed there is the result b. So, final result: 293.9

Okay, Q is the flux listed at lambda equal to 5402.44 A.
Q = 275.6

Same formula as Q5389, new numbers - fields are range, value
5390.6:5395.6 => 299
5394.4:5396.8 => 291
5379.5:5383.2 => 303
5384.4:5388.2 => 289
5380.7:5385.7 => 303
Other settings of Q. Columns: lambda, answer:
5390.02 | 297.2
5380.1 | 298.1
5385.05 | 297.7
